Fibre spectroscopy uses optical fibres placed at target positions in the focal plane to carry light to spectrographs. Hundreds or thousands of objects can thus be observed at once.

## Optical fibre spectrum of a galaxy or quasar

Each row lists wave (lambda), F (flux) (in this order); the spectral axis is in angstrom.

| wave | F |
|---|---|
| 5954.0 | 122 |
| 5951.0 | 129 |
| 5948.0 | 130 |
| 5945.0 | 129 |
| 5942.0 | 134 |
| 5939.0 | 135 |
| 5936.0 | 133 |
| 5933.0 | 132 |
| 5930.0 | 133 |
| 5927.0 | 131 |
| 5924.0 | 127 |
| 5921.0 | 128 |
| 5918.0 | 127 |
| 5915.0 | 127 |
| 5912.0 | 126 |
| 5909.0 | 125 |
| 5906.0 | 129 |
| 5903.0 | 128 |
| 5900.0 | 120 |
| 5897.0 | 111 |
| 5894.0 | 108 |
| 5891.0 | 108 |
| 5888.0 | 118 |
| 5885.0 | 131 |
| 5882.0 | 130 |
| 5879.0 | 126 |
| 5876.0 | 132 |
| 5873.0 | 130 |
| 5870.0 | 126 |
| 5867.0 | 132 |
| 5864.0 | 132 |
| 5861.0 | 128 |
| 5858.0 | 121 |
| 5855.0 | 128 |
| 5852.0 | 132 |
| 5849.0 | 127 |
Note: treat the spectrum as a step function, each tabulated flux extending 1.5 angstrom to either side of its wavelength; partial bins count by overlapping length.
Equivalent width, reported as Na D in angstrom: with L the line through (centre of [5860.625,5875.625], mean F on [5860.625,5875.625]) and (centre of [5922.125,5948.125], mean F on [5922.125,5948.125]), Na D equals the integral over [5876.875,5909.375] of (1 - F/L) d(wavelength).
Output 2.3 angstrom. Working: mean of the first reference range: 130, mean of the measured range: 121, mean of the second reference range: 132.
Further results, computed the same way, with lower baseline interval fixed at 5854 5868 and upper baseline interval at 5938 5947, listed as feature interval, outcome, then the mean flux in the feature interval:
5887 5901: 1.9 angstrom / 113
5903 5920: 0.5 angstrom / 127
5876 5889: 0.2 angstrom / 127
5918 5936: 0.2 angstrom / 130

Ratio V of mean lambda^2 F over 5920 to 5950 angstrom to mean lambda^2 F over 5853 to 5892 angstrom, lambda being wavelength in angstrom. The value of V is 1.06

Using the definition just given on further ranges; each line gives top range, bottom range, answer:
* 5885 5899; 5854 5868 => 0.90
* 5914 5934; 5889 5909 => 1.11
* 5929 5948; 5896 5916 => 1.08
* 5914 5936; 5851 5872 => 1.03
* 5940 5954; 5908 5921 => 1.04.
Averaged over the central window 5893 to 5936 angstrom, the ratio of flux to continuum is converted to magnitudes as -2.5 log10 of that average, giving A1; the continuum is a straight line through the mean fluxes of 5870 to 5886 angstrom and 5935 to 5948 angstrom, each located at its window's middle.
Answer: 0.047 mag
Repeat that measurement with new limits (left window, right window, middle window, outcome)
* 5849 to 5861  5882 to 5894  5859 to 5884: -0.05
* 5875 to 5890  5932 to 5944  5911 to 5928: 0.03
